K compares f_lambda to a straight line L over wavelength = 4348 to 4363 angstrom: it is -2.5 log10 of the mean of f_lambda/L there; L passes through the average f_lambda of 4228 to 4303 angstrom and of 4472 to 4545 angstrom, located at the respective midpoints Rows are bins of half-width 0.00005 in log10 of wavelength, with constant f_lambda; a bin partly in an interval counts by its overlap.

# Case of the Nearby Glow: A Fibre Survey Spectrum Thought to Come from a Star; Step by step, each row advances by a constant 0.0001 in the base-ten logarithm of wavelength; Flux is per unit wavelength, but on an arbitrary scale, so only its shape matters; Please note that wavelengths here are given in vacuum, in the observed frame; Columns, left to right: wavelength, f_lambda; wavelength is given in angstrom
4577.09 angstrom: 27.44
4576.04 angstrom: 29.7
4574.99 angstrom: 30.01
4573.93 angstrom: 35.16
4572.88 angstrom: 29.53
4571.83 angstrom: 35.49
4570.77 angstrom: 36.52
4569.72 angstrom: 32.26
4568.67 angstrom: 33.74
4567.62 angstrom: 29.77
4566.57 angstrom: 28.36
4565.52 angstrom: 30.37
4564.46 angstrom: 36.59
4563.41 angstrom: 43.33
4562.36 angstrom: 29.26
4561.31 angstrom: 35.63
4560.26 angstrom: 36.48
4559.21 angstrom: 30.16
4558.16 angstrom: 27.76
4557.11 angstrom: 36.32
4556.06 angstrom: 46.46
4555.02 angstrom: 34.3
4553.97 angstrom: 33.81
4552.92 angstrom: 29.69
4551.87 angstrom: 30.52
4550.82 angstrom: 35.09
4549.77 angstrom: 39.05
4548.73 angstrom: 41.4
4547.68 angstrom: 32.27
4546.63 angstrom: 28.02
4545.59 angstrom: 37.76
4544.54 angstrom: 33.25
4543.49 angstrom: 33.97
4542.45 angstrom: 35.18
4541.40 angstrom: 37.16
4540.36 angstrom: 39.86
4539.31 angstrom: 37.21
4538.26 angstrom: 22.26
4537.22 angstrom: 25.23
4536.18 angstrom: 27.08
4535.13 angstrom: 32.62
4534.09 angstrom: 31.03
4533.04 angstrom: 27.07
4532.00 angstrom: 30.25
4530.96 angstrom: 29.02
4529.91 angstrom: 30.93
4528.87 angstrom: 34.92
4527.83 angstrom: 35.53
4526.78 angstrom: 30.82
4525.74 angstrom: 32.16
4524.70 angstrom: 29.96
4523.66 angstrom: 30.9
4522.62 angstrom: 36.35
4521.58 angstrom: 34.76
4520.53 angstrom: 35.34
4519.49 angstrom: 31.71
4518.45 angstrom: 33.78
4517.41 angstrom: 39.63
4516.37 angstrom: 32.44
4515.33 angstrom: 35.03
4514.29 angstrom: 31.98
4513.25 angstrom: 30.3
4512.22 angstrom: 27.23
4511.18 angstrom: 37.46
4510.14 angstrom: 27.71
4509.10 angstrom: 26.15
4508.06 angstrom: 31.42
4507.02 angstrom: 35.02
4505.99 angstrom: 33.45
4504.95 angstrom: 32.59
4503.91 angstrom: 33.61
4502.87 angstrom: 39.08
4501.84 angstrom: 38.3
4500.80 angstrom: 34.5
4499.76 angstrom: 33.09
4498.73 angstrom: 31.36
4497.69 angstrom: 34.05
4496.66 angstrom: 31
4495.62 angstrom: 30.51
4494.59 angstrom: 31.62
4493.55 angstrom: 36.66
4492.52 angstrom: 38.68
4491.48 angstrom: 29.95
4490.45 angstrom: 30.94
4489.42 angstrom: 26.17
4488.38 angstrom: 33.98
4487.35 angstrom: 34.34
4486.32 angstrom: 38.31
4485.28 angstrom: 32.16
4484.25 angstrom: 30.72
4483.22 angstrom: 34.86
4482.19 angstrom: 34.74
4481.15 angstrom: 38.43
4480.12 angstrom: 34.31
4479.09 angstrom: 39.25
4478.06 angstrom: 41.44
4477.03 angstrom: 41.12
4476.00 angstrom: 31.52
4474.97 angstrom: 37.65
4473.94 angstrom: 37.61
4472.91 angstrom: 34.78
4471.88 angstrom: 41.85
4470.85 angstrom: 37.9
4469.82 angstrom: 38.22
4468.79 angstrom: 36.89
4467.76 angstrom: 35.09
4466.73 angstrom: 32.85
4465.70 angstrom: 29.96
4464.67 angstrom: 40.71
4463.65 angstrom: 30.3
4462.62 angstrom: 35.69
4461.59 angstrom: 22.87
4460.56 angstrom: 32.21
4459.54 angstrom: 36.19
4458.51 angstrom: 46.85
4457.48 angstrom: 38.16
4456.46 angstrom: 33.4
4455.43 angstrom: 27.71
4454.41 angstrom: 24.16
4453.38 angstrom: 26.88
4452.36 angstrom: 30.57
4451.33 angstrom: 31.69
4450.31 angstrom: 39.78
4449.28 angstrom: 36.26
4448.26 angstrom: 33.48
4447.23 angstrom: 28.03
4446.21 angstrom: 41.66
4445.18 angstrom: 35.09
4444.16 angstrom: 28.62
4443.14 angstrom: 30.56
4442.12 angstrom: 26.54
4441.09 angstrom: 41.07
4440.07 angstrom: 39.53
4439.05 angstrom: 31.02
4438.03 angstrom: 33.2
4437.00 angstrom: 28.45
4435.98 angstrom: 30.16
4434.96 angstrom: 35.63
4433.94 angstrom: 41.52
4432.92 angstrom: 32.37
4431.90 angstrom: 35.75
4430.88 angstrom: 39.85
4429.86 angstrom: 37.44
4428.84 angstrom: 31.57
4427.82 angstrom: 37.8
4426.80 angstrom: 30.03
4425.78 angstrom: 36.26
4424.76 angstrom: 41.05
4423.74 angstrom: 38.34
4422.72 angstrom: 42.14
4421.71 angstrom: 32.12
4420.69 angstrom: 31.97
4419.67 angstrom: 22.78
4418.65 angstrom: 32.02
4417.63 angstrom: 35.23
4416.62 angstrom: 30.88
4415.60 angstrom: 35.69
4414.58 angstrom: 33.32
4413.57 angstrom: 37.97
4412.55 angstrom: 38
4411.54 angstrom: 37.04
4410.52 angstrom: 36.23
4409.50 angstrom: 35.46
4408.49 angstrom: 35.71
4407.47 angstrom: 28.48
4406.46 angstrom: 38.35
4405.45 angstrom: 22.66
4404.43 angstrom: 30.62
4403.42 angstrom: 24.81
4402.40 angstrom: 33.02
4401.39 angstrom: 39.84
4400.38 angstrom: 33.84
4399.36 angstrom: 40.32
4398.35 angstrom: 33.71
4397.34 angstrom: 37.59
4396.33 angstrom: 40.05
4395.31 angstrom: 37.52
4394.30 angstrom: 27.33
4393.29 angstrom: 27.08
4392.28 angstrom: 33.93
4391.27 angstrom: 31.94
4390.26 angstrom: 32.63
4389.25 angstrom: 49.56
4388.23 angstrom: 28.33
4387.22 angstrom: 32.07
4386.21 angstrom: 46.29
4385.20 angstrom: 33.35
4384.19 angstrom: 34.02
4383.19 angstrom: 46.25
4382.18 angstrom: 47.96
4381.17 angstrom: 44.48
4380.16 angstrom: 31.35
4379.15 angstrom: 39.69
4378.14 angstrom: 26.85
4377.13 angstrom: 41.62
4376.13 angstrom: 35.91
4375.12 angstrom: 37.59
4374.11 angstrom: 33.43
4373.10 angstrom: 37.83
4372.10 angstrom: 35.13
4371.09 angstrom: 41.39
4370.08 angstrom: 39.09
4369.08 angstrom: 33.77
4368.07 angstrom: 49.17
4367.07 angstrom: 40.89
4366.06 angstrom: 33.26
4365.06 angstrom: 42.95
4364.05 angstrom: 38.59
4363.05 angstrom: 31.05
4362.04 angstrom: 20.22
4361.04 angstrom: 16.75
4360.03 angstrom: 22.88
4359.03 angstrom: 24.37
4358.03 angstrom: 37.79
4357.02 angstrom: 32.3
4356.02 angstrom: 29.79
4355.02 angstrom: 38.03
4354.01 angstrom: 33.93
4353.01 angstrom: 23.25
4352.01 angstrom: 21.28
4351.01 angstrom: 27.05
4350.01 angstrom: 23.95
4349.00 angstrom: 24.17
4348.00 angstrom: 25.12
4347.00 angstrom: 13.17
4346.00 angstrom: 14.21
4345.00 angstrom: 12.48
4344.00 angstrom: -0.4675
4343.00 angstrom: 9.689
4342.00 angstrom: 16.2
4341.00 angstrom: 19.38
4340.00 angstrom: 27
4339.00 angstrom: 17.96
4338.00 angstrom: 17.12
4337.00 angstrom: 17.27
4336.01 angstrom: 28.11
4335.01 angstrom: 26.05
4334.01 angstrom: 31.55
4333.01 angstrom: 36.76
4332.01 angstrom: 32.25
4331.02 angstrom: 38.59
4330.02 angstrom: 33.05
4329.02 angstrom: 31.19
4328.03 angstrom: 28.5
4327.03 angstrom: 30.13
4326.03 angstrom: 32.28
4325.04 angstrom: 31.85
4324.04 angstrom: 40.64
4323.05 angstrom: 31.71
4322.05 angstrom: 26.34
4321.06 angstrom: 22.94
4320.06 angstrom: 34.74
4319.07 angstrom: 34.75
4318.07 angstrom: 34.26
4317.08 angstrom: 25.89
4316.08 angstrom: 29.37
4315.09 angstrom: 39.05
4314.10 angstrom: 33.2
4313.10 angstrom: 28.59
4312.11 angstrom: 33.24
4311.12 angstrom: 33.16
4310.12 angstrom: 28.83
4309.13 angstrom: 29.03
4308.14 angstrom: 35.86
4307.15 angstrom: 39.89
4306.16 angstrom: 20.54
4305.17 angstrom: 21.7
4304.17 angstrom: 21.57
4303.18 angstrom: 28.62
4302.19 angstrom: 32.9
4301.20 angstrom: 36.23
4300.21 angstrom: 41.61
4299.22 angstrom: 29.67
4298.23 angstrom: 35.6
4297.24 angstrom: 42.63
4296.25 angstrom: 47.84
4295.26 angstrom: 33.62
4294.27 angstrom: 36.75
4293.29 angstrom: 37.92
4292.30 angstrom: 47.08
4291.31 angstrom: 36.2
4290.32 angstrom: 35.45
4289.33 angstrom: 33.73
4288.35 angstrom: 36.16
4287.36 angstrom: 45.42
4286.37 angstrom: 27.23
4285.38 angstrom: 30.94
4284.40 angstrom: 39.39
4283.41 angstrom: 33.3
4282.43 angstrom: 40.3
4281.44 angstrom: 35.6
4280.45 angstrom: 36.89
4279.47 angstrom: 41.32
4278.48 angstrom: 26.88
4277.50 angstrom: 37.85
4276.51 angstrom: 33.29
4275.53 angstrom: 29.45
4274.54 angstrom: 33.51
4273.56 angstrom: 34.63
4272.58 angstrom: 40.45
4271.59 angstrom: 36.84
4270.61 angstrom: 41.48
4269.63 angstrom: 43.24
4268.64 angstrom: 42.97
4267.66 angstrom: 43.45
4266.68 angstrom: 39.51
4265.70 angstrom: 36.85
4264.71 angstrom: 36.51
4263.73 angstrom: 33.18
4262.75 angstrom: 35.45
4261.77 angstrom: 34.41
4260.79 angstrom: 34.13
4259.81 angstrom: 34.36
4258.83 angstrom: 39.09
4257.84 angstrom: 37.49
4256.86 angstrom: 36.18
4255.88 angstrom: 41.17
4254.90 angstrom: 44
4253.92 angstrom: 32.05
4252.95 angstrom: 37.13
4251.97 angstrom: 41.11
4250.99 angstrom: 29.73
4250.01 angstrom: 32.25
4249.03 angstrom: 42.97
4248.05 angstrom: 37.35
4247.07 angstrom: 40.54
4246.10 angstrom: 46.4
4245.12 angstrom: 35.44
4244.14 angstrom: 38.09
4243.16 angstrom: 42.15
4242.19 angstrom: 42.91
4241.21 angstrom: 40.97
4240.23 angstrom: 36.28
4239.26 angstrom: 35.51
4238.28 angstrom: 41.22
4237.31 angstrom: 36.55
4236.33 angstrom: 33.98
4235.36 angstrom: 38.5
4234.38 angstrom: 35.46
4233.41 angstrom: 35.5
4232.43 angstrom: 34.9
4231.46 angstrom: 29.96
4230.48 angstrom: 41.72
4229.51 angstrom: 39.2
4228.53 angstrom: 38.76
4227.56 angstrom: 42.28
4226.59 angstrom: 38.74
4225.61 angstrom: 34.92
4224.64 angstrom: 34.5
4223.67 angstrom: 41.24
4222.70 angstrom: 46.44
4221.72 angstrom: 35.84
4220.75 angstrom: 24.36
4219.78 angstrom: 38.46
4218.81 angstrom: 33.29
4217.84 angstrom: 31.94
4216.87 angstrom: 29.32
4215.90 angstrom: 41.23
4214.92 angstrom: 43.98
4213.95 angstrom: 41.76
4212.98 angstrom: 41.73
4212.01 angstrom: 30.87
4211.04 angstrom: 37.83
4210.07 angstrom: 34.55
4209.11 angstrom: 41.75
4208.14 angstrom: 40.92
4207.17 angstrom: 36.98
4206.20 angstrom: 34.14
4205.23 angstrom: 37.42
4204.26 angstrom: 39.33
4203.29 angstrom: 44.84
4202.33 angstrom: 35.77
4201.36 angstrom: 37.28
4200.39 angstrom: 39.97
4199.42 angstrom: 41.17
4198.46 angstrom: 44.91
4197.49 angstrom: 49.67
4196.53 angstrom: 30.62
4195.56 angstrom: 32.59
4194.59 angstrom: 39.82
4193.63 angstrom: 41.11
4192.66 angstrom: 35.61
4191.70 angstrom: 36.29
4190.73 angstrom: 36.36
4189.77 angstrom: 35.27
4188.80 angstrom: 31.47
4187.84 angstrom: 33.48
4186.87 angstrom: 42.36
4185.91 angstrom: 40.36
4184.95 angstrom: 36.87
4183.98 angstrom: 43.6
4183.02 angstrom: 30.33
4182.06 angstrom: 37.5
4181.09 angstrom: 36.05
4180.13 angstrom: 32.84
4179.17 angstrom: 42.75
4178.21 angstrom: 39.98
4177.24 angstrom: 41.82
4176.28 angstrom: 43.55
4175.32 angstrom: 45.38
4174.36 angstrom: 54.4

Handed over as 0.31 mag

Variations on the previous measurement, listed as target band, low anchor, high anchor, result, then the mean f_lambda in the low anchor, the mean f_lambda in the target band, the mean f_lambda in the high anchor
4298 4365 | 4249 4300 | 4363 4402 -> 0.31 mag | 37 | 27.9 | 37.2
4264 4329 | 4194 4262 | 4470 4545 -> 0.07 mag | 37.8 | 34.5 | 33.5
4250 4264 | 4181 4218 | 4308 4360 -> -0.09 mag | 37.9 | 36.3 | 27.3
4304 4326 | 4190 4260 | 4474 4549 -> 0.18 mag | 37.9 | 30.9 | 33.3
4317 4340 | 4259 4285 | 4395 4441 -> 0.21 mag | 36.8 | 29.7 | 34.7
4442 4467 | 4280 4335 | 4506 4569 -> 0.01 mag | 33.6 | 32.9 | 33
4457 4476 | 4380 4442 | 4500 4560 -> -0.05 mag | 35.1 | 35.7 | 33.1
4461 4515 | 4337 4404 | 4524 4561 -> -0.05 mag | 31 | 34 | 33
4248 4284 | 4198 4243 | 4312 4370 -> -0.08 mag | 37.8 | 36.9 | 28.1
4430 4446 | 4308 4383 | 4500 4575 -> -0.09 mag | 30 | 34.2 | 33.2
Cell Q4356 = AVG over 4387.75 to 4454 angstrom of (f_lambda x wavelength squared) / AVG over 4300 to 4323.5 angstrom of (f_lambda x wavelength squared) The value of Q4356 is 1.16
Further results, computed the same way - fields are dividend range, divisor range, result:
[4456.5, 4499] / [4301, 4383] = 1.24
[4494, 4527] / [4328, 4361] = 1.45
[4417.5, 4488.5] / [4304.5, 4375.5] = 1.26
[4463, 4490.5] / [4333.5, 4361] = 1.66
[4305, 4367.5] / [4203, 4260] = 0.78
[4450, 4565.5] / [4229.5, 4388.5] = 1.10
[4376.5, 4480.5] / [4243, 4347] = 1.13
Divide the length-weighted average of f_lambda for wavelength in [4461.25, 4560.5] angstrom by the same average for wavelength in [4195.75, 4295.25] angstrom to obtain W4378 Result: 0.9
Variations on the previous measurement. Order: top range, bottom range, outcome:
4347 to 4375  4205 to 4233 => 0.85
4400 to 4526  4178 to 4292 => 0.91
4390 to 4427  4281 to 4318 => 1.00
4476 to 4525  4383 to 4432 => 0.97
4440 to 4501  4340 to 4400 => 1.09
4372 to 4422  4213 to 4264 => 0.93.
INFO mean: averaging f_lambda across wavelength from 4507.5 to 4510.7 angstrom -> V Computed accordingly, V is 28.6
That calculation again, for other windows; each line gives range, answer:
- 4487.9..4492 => 30.2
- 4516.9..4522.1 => 35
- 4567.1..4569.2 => 31.8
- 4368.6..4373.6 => 37.5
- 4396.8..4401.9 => 37.1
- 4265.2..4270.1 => 41.1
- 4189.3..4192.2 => 36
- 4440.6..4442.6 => 33.7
